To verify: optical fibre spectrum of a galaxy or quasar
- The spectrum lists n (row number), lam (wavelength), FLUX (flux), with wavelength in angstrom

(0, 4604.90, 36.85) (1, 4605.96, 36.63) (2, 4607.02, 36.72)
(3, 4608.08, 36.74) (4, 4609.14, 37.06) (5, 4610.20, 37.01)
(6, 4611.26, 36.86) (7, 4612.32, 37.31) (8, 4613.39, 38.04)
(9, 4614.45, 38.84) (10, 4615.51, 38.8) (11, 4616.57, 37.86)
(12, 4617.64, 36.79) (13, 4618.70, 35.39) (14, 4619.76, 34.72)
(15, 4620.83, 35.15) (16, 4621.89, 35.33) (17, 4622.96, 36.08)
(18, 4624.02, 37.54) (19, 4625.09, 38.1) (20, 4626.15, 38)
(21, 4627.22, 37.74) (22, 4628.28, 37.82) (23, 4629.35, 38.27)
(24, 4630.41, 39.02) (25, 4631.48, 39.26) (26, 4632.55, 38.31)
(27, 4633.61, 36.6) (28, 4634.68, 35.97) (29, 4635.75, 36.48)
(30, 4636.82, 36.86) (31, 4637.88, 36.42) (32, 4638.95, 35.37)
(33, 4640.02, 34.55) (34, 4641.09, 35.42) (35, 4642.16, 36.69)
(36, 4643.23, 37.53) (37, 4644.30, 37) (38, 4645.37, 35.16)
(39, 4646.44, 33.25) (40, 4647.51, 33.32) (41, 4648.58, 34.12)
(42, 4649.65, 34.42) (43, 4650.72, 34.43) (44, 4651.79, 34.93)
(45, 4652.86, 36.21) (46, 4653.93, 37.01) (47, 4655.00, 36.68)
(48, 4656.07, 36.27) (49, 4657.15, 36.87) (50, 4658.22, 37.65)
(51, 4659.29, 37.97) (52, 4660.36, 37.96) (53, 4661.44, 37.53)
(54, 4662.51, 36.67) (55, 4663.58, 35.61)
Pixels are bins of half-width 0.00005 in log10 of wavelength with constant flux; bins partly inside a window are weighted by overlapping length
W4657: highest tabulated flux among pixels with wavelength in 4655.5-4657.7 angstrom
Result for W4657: 36.87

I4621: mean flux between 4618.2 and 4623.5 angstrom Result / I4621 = 35.3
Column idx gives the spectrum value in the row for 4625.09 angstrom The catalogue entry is 38.1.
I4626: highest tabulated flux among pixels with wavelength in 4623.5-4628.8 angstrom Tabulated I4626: 38.1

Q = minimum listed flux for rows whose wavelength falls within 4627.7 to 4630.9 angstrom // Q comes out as 37.82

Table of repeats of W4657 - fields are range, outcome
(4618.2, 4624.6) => 37.54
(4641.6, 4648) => 37.53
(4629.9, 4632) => 39.26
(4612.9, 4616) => 38.84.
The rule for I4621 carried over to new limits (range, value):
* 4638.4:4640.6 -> 34.9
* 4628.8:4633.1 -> 38.7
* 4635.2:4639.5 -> 36.3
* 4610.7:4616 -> 38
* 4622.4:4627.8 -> 37.5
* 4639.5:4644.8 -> 36.2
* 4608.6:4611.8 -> 37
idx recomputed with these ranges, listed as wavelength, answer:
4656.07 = 36.27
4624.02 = 37.54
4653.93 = 37.01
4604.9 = 36.85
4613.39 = 38.04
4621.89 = 35.33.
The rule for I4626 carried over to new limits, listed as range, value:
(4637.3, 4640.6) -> 36.42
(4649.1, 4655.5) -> 37.01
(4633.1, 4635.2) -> 36.6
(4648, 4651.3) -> 34.43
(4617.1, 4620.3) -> 36.79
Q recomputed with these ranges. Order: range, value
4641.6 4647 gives 33.25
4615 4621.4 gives 34.72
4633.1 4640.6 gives 34.55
